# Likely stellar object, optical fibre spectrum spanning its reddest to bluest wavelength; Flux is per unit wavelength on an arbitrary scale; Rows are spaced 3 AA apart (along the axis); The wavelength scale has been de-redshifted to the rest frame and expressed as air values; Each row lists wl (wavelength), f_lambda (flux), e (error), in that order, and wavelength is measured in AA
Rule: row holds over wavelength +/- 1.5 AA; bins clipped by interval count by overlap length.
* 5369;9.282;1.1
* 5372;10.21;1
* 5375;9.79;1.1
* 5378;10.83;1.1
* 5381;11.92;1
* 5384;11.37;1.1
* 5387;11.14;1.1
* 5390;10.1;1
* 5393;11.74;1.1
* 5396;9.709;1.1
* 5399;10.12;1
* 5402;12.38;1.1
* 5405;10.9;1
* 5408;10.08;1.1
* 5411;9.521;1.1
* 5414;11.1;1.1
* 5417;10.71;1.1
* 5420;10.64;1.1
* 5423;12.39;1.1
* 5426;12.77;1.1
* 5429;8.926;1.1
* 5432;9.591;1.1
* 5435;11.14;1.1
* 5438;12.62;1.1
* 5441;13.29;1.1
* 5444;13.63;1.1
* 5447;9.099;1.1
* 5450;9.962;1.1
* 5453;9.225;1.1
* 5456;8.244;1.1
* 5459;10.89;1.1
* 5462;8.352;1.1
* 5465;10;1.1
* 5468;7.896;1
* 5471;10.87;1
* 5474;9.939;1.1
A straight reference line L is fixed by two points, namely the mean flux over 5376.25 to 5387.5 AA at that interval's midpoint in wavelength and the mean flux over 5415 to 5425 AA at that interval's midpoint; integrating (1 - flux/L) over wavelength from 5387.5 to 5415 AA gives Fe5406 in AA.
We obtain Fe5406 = 1.6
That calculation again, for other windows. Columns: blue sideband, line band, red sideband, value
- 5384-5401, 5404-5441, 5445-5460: -3.1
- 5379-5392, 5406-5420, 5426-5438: 0.5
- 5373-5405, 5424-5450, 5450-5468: -4.1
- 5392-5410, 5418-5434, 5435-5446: 1.5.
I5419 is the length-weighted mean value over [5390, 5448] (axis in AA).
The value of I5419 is 11.1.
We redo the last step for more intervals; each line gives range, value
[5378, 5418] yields 10.8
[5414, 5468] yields 10.6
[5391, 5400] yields 10.5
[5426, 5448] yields 11.3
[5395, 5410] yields 10.6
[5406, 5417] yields 10.3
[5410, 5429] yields 11.1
